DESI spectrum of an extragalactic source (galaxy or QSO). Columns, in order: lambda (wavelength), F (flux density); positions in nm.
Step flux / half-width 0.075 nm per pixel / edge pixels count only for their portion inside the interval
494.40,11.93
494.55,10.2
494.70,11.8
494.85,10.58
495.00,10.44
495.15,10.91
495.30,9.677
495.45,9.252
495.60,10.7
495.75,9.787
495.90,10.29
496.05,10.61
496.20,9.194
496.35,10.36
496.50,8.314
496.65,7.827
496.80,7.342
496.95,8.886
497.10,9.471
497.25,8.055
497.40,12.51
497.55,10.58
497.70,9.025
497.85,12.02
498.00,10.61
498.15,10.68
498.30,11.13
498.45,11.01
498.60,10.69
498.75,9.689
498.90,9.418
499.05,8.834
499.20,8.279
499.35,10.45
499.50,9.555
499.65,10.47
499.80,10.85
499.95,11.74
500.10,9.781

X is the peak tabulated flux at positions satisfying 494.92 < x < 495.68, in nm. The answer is 10.91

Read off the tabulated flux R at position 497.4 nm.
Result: 12.51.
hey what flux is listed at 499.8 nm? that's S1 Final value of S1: 10.85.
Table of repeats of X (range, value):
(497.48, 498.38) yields 12.02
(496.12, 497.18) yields 10.36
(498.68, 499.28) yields 9.689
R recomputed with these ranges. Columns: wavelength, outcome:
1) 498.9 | 9.418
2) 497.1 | 9.471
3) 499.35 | 10.45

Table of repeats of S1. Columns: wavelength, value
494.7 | 11.8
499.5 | 9.555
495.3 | 9.677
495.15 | 10.91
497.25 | 8.055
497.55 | 10.58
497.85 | 12.02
